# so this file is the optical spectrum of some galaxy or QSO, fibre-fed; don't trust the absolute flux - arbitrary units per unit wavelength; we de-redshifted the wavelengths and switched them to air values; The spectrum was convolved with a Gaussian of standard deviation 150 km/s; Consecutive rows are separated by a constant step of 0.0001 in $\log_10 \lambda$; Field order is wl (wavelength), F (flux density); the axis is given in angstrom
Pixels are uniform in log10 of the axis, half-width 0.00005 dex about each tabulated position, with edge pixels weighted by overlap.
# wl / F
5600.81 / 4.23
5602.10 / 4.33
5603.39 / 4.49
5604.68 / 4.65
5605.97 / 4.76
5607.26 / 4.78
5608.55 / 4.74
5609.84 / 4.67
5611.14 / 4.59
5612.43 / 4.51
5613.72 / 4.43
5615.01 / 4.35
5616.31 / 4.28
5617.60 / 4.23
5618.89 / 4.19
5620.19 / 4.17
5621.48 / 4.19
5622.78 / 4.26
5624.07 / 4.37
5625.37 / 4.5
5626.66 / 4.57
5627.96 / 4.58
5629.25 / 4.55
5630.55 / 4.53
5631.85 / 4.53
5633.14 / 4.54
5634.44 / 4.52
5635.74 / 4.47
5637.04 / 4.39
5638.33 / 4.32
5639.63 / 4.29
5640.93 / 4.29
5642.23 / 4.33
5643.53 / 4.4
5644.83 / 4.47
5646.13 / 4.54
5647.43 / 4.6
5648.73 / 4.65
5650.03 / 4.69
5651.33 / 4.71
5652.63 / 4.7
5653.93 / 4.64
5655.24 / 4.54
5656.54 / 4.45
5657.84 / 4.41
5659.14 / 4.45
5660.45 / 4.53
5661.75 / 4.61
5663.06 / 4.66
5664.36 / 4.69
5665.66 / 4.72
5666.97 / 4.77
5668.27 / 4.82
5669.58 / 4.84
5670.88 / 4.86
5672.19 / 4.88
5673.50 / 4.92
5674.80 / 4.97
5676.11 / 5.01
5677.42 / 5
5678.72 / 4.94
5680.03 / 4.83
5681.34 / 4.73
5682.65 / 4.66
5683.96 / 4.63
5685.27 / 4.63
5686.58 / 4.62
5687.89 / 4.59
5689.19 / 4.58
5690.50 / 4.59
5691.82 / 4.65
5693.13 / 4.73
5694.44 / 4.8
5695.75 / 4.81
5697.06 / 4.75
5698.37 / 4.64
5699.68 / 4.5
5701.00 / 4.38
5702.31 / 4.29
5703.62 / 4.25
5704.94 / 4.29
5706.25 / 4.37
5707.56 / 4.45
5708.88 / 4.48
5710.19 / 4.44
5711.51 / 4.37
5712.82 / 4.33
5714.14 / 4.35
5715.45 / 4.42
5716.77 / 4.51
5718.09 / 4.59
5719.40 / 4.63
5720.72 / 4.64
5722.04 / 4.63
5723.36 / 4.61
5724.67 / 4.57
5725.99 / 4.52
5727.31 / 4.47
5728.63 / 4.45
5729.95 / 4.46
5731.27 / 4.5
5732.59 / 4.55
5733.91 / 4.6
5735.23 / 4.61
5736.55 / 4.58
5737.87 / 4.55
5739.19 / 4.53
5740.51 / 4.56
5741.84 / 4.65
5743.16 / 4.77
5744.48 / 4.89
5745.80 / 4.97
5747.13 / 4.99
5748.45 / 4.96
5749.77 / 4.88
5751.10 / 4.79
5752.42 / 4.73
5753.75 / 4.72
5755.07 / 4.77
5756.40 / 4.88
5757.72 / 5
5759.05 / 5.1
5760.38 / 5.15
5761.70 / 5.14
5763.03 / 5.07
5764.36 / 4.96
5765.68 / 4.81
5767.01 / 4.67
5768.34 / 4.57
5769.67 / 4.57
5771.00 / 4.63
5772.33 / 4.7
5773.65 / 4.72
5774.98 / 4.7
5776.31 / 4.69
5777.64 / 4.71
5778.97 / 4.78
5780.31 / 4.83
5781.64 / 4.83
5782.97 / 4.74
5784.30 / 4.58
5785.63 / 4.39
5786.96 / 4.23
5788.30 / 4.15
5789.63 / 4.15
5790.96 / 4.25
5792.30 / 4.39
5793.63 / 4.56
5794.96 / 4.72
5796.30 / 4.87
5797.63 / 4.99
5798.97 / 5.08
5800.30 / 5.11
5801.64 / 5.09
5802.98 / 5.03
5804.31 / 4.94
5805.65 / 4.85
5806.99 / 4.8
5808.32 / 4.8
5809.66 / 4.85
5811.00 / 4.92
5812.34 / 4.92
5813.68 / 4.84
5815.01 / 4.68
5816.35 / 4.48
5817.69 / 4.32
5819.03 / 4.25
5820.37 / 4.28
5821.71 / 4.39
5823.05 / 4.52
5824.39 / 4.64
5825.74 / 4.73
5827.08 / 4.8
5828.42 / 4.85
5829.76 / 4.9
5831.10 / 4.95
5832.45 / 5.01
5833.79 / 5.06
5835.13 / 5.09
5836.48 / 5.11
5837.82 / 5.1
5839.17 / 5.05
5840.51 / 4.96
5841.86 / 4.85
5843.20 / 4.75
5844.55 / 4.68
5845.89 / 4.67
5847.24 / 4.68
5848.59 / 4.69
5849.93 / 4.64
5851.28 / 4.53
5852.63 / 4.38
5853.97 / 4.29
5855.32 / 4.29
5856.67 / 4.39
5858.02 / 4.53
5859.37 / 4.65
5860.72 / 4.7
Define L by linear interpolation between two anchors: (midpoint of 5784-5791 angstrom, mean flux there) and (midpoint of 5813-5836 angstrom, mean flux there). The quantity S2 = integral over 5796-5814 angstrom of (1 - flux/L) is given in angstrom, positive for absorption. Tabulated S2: -1.9 angstrom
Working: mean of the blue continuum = 4.28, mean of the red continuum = 4.7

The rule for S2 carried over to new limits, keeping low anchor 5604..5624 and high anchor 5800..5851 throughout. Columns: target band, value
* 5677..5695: -0.6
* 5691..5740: 1.0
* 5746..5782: -1.1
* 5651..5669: -0.4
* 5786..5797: 0.7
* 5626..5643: 0.1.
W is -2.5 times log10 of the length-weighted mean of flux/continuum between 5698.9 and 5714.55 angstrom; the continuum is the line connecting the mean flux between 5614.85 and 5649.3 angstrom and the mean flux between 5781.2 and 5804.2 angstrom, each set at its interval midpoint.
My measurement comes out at 0.04 mag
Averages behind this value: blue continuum 4.41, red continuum 4.66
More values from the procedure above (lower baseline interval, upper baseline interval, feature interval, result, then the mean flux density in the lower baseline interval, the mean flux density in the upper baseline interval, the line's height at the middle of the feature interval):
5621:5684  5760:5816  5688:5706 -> 0.02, 4.6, 4.75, 4.65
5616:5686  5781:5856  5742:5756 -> -0.04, 4.58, 4.71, 4.65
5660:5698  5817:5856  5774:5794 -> 0.04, 4.75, 4.71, 4.72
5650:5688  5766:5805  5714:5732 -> 0.04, 4.72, 4.68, 4.7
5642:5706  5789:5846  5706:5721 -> 0.05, 4.65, 4.78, 4.68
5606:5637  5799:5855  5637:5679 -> -0.03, 4.46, 4.77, 4.52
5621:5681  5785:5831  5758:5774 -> -0.04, 4.6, 4.67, 4.65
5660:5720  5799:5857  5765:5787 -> 0.01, 4.63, 4.75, 4.71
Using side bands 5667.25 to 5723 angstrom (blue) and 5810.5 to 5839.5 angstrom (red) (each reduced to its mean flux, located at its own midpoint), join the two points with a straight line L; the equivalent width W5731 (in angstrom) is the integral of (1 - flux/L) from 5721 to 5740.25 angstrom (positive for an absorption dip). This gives 0.5 angstrom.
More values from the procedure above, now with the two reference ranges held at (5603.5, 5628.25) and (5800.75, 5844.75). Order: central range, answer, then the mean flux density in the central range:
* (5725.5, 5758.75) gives -0.2 angstrom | 4.7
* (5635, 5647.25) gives 0.3 angstrom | 4.4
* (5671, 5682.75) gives -0.8 angstrom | 4.89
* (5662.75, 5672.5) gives -0.5 angstrom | 4.78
